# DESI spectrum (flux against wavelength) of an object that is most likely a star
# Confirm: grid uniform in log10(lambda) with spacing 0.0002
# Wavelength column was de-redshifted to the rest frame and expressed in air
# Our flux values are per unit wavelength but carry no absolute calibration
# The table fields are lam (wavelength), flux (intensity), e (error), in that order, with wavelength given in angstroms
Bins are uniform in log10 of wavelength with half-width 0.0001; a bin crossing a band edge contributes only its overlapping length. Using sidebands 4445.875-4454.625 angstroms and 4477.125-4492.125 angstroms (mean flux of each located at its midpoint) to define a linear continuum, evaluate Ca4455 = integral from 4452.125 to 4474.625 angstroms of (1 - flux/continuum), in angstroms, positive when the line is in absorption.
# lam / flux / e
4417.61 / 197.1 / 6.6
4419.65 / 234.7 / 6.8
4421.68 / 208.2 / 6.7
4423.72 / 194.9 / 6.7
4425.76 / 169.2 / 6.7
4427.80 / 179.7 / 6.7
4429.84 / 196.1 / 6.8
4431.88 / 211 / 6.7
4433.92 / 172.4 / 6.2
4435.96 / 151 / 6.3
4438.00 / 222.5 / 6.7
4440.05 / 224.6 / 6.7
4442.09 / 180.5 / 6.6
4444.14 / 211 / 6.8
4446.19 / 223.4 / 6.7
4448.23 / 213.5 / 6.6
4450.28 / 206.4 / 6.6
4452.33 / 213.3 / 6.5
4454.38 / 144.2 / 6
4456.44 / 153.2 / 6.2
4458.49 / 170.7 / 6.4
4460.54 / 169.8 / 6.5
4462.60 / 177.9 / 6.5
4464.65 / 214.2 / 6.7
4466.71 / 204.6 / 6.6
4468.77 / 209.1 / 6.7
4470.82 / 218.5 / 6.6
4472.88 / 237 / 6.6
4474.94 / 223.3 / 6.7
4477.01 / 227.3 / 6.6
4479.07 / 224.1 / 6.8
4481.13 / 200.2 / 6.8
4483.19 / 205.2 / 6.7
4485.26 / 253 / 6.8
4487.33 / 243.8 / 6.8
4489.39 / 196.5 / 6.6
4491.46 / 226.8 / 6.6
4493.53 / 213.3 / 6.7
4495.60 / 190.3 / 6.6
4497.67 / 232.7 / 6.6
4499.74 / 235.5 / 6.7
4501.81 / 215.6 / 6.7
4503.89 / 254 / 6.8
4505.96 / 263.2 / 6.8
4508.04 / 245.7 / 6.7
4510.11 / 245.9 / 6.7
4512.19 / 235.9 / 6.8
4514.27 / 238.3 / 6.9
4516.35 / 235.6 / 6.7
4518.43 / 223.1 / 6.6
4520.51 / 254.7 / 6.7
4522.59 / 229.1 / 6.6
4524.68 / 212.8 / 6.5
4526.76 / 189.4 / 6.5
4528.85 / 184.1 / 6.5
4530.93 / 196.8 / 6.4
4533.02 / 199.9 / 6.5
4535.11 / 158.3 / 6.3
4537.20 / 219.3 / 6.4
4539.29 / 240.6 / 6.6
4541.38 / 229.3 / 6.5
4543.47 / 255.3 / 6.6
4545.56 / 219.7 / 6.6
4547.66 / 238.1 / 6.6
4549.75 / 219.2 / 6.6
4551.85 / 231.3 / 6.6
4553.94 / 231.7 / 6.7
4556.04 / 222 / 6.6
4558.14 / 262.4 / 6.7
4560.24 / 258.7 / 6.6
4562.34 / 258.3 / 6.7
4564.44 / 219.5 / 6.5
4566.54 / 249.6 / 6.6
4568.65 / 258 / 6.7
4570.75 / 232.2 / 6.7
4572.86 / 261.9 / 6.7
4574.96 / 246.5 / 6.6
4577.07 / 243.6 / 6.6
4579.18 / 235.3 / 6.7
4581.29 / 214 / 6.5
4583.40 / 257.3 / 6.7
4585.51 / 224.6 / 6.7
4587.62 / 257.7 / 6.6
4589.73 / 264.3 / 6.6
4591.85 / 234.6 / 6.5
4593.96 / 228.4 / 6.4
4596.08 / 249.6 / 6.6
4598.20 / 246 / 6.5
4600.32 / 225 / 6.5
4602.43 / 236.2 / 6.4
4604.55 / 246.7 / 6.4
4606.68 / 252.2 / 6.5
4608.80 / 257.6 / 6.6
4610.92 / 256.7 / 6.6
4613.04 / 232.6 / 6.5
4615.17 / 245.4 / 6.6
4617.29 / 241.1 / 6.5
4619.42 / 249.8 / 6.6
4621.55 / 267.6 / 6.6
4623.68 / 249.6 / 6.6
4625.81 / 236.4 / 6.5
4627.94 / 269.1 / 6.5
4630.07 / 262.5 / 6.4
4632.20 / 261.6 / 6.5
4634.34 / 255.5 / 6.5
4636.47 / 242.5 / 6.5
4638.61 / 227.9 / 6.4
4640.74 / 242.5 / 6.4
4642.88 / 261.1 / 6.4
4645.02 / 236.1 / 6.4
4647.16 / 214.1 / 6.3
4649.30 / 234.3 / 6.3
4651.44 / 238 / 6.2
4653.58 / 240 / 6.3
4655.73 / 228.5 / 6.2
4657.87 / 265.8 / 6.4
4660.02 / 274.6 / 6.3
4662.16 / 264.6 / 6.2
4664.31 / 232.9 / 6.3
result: 1.97 angstroms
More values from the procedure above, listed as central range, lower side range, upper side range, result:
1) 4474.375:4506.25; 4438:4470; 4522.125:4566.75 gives -2.74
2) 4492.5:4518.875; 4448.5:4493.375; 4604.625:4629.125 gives -2.02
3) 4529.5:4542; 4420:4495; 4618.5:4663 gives 0.93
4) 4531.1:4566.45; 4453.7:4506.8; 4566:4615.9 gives 0.48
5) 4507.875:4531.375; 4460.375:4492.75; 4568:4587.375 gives 0.26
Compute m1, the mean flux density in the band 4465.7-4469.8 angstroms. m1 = 207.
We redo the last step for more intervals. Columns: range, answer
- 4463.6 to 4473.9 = 217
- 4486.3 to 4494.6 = 220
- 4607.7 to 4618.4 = 247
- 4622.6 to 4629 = 252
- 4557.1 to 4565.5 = 250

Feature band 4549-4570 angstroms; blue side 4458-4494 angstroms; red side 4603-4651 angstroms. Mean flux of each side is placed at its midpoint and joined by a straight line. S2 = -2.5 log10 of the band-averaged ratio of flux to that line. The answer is -0.04 mag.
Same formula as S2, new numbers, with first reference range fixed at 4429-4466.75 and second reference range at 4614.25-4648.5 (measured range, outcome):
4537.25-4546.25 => -0.07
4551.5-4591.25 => -0.07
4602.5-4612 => -0.05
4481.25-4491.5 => -0.10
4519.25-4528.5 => -0.02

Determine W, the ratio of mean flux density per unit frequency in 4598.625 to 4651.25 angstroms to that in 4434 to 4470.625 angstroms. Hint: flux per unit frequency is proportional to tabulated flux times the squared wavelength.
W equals 1.4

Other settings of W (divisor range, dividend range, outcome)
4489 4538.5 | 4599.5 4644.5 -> 1.18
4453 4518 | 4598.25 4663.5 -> 1.22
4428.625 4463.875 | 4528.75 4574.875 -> 1.27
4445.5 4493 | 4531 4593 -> 1.19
